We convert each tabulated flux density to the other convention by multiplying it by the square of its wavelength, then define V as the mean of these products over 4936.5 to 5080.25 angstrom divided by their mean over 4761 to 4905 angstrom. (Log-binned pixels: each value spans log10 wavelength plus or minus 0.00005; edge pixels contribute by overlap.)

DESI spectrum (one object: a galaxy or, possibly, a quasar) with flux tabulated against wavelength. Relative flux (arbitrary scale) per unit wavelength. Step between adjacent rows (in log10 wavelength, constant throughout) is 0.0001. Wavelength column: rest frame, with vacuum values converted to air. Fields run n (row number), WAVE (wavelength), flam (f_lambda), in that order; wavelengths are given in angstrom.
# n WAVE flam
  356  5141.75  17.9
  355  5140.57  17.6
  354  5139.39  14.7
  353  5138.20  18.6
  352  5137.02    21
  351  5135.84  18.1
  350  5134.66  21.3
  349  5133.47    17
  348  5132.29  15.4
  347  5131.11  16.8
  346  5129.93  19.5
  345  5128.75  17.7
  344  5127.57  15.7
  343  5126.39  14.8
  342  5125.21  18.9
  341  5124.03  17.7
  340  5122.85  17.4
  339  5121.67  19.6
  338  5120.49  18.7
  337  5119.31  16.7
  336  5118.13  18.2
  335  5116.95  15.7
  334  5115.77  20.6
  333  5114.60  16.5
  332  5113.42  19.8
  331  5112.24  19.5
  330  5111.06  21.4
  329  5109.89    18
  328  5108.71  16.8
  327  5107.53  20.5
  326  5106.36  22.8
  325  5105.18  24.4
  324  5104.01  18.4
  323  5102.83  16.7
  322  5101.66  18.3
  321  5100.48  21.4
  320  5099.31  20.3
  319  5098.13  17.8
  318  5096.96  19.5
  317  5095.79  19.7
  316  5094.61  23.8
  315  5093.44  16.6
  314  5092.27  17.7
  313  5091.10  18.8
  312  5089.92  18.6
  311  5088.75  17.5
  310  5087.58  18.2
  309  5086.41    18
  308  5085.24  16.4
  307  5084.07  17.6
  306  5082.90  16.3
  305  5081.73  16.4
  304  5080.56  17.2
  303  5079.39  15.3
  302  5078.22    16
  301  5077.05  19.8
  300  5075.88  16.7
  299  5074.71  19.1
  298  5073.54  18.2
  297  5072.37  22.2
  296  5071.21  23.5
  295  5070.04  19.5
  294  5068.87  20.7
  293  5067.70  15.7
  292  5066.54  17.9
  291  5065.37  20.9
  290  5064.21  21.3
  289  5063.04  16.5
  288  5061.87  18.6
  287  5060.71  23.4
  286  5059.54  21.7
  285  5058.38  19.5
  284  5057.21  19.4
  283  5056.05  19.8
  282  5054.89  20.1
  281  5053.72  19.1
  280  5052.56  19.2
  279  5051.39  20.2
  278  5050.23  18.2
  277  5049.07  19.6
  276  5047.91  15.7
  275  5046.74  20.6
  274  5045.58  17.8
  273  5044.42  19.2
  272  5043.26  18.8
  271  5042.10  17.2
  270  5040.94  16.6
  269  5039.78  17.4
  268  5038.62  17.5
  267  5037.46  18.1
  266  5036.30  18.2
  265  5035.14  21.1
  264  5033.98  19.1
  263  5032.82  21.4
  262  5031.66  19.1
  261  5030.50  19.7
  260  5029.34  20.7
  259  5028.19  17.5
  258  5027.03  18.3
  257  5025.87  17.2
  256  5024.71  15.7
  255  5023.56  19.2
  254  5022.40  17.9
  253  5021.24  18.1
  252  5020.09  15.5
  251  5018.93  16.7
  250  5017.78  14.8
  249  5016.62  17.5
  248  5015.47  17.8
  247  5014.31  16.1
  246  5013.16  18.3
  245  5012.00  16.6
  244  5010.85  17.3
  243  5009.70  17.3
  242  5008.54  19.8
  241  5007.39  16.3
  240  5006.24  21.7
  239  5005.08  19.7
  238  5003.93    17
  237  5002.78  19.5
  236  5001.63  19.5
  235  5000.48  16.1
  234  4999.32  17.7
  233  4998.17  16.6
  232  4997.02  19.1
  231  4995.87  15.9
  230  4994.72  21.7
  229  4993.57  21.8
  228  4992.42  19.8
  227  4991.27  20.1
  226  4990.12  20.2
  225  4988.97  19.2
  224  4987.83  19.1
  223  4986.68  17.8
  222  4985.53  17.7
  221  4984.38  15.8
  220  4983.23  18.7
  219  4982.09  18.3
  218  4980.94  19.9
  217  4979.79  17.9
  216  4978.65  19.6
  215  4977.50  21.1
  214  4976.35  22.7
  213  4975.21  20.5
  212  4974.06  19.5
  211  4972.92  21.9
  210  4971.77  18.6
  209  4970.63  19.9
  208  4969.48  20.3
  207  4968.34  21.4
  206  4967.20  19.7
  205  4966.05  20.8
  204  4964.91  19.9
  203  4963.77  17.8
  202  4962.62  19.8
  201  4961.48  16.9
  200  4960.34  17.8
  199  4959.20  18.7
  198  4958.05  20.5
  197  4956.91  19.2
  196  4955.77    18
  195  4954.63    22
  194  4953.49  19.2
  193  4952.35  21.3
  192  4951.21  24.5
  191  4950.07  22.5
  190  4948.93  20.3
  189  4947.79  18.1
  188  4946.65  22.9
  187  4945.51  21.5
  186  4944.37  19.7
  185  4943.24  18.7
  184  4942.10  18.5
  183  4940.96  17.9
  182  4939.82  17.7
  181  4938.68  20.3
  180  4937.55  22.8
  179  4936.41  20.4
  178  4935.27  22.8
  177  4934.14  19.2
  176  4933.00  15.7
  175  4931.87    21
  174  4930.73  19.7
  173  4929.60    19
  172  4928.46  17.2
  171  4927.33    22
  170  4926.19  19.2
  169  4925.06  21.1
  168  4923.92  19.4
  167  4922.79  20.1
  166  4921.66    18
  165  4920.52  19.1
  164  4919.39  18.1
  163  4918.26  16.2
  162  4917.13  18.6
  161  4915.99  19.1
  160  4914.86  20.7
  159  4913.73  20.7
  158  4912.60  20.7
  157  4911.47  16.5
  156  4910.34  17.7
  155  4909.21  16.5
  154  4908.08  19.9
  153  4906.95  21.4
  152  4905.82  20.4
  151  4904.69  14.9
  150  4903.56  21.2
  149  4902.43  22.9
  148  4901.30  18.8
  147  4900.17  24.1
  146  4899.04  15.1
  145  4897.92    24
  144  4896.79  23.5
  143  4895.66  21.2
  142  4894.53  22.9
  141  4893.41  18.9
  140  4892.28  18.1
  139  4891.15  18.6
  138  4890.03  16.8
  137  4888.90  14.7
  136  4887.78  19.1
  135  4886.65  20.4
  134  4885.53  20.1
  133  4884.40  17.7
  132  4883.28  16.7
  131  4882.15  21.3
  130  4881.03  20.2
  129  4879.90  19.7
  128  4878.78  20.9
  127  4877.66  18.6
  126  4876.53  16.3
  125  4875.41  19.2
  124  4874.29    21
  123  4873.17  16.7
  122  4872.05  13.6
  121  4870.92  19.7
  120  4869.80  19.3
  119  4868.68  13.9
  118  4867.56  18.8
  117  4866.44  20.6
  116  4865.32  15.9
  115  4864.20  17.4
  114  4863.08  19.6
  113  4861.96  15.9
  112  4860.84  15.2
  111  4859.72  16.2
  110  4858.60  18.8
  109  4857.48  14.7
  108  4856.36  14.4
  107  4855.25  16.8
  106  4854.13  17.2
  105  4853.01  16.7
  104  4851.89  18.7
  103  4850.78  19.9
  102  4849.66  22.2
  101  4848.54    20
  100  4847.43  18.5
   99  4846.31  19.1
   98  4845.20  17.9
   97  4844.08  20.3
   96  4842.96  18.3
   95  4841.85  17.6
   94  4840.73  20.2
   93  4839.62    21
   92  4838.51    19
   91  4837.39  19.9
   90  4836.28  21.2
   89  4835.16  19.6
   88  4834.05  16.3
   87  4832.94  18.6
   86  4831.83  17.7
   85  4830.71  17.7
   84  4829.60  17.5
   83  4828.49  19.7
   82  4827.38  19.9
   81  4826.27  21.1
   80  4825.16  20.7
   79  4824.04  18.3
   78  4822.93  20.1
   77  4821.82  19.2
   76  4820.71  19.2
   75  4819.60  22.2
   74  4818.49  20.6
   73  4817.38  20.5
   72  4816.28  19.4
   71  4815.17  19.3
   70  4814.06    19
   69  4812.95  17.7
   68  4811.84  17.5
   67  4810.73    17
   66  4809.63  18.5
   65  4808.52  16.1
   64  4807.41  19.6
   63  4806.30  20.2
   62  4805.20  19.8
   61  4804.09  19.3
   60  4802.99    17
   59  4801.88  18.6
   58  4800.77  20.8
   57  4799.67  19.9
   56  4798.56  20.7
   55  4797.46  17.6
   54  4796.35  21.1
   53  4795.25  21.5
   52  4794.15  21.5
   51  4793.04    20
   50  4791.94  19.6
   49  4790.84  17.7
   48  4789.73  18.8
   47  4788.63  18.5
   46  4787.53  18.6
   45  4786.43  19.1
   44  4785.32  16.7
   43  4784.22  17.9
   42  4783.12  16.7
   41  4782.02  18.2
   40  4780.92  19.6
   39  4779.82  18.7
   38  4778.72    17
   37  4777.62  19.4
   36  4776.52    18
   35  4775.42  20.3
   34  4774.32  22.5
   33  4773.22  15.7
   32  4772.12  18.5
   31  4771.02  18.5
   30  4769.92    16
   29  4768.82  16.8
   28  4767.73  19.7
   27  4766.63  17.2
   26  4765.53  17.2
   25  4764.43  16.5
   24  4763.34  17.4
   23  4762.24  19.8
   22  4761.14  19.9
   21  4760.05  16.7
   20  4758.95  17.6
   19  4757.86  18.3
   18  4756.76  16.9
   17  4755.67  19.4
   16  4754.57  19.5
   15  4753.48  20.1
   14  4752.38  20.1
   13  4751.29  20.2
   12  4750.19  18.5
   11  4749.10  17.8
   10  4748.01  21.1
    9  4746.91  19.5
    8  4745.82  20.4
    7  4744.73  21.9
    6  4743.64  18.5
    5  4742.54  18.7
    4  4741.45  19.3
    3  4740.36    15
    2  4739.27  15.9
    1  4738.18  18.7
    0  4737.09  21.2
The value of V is 1.09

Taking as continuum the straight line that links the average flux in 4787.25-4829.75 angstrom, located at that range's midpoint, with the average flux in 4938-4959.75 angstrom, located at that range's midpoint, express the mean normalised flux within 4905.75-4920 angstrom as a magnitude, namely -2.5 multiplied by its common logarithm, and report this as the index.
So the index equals 0.06 mag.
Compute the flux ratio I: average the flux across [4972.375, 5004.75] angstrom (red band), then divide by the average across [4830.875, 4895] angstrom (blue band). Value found 1.0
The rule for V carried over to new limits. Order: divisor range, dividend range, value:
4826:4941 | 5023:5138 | 1.07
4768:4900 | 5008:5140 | 1.09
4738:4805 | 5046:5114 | 1.15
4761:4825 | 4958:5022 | 1.08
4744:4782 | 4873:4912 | 1.09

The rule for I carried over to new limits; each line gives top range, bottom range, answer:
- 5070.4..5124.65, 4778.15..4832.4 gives 0.98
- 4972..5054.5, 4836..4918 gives 0.99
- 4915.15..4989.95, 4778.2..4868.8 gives 1.05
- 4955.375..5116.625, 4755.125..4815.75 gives 1.01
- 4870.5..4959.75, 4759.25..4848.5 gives 1.03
